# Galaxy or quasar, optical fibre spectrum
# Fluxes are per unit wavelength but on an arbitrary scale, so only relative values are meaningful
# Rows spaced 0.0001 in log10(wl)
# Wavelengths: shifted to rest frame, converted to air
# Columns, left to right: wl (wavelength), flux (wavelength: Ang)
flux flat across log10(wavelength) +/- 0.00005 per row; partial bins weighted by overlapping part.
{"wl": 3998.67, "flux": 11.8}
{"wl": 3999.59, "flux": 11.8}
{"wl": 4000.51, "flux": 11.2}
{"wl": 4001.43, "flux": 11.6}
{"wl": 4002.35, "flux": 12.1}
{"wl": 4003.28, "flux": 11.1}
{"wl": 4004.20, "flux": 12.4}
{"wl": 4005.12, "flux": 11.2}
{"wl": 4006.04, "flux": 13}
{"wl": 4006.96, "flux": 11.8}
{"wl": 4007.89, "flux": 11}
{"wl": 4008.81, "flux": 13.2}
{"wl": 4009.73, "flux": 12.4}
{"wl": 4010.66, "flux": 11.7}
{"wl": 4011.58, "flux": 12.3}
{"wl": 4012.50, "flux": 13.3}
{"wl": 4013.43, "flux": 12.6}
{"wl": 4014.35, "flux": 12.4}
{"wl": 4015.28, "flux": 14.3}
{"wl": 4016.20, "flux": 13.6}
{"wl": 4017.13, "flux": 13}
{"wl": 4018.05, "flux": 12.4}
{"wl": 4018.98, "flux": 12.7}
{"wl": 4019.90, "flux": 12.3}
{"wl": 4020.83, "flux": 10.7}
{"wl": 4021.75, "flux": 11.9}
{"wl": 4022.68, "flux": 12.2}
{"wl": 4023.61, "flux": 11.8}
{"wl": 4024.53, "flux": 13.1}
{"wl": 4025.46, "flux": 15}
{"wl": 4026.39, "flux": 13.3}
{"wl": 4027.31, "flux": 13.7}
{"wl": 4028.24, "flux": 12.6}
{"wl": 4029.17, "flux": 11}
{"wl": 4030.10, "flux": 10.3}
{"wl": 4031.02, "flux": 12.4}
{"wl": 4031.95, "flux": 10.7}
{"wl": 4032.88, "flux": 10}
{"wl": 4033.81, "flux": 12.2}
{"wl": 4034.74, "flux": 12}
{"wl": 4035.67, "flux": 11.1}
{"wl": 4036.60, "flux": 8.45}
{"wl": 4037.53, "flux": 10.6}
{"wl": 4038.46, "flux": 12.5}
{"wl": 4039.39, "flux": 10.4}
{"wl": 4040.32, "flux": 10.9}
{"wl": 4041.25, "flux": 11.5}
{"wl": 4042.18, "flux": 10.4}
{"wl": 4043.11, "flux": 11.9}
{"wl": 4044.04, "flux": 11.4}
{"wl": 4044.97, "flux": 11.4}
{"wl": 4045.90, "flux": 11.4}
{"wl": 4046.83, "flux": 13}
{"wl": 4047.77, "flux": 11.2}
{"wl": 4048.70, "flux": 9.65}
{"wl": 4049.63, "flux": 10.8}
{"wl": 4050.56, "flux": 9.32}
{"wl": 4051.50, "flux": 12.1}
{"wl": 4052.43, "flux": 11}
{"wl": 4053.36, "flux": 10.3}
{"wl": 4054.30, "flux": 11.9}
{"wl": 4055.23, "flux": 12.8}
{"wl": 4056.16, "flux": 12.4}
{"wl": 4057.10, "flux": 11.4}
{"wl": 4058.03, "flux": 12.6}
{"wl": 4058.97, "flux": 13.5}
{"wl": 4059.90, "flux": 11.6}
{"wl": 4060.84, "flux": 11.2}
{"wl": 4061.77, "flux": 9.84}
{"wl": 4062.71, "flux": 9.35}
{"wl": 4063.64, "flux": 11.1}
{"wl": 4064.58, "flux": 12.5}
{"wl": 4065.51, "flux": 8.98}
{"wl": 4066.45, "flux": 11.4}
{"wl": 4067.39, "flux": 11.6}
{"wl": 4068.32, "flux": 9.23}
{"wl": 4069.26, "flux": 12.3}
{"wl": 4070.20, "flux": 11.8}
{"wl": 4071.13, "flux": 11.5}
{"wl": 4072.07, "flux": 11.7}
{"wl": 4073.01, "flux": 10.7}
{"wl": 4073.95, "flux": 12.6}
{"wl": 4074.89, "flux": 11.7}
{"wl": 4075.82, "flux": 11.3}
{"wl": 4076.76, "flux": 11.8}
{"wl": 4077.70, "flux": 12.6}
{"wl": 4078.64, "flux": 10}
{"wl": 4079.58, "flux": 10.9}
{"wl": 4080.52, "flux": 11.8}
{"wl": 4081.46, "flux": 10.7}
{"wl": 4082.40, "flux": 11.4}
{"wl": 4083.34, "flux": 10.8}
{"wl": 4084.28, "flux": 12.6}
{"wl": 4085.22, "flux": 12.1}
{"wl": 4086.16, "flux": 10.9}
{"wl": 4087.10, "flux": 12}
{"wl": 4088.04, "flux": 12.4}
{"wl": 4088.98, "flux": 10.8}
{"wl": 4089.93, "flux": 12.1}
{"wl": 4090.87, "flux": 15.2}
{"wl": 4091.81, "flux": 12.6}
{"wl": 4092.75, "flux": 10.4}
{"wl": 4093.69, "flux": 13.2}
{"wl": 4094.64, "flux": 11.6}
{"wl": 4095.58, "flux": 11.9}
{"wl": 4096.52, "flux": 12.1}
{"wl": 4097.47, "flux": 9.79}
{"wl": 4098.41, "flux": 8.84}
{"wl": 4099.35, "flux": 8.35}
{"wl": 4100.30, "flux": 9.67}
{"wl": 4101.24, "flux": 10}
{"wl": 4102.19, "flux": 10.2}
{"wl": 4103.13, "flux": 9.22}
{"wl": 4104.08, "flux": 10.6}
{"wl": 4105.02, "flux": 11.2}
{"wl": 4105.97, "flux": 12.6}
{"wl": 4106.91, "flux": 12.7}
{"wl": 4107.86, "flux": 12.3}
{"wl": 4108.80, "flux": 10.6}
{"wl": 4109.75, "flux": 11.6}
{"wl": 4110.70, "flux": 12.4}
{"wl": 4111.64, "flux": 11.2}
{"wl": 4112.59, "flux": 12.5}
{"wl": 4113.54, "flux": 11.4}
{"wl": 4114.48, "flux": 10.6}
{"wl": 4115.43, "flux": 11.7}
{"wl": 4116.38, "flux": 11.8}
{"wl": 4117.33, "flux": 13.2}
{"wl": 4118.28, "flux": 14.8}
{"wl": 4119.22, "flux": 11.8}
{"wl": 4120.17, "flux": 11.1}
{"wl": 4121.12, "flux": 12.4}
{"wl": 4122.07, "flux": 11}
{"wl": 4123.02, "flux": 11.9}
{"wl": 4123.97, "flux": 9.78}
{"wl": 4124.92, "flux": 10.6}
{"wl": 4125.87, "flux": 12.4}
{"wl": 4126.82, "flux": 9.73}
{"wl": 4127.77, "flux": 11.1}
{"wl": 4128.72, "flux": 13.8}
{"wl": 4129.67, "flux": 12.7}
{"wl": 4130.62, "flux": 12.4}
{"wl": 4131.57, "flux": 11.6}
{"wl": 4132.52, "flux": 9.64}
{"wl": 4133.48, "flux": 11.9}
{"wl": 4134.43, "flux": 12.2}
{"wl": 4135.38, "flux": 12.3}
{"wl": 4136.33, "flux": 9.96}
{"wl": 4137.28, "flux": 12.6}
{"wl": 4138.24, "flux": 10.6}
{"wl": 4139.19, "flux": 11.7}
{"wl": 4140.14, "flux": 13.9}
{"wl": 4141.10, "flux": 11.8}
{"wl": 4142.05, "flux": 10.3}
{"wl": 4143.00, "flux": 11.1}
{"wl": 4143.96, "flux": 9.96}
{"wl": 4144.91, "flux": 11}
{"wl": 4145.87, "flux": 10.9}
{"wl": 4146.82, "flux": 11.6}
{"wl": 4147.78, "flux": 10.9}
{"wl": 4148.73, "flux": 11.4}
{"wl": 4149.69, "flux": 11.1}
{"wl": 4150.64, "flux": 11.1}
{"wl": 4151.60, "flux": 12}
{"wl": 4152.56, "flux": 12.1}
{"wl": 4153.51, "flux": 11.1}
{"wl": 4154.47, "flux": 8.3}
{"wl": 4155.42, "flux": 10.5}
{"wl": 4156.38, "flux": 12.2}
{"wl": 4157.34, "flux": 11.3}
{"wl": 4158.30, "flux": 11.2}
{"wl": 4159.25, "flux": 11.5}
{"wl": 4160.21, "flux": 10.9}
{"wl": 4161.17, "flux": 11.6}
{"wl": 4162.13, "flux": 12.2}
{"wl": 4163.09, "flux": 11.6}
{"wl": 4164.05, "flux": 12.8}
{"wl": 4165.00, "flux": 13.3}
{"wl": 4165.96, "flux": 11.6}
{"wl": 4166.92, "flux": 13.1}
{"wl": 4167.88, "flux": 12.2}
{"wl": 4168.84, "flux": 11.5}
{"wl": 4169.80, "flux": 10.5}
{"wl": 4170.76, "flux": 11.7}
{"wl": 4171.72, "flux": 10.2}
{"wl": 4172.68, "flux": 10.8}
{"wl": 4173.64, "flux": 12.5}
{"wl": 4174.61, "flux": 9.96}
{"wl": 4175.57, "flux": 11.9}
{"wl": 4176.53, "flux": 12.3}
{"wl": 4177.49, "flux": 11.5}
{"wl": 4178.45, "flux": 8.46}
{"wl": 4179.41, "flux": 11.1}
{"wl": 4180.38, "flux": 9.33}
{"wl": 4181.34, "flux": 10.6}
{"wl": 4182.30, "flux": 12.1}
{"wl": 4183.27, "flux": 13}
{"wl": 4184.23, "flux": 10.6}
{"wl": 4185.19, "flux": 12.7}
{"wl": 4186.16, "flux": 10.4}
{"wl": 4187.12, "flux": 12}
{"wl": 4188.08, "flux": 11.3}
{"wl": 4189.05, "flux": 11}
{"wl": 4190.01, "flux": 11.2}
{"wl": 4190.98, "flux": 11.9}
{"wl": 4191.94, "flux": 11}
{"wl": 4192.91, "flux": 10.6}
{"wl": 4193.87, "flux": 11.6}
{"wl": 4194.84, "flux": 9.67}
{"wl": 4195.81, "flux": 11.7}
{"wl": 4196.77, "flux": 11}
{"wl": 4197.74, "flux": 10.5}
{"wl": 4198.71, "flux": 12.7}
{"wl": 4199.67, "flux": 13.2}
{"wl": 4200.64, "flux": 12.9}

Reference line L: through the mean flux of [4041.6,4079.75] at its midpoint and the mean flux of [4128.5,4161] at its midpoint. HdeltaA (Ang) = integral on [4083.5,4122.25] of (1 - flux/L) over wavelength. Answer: -0.66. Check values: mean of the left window 11.3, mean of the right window 11.4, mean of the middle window 11.5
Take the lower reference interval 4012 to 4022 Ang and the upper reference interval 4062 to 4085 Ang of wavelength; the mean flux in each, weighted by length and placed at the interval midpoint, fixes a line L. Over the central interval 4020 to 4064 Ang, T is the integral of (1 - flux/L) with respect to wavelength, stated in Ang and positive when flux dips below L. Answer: 2.0 Ang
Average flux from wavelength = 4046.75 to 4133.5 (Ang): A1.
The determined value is 11.4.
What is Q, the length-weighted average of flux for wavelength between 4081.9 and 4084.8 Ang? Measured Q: 11.6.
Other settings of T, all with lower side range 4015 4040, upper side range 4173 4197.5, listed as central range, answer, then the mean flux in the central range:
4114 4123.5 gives -0.43 Ang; 12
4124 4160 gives 0.16 Ang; 11.3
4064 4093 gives 0.37 Ang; 11.6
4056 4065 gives 0.23 Ang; 11.5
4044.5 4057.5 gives 0.58 Ang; 11.3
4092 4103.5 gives 1.11 Ang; 10.5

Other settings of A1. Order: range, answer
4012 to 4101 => 11.6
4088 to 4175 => 11.5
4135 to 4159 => 11.2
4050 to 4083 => 11.3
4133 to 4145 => 11.5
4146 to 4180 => 11.4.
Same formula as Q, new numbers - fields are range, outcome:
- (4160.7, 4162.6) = 11.9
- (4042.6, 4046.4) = 11.5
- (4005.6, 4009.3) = 12.3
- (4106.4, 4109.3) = 11.9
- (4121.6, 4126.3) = 11.1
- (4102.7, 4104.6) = 9.96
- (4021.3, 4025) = 12.2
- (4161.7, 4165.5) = 12.5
